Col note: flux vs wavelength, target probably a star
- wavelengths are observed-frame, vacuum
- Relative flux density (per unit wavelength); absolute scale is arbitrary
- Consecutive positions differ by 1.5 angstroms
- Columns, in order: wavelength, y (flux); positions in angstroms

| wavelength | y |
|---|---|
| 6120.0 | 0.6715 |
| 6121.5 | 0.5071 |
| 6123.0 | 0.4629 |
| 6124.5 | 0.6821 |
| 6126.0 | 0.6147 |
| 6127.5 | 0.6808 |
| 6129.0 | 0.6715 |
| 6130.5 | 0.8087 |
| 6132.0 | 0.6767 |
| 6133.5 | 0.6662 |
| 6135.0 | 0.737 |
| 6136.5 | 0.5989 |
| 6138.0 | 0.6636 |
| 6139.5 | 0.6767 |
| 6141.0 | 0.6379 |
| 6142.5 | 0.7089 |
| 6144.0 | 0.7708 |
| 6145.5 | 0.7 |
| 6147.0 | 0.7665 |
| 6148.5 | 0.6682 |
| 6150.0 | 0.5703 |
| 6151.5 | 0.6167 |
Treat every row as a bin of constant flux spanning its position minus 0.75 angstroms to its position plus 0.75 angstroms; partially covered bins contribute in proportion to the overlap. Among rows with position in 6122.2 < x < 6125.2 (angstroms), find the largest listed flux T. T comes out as 0.6821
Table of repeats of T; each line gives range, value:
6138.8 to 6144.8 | 0.7708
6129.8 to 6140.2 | 0.8087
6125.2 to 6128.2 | 0.6808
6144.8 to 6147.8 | 0.7665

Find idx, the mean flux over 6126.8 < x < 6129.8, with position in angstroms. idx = 0.678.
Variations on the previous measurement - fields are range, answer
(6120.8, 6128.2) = 0.589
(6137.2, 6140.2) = 0.669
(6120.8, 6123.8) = 0.488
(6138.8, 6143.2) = 0.674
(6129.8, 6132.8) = 0.74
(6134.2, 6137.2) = 0.669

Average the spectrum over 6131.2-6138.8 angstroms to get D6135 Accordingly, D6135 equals 0.669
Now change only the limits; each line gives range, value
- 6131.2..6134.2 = 0.674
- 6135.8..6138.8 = 0.633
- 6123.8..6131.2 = 0.691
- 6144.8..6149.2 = 0.712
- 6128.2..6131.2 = 0.738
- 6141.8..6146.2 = 0.727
